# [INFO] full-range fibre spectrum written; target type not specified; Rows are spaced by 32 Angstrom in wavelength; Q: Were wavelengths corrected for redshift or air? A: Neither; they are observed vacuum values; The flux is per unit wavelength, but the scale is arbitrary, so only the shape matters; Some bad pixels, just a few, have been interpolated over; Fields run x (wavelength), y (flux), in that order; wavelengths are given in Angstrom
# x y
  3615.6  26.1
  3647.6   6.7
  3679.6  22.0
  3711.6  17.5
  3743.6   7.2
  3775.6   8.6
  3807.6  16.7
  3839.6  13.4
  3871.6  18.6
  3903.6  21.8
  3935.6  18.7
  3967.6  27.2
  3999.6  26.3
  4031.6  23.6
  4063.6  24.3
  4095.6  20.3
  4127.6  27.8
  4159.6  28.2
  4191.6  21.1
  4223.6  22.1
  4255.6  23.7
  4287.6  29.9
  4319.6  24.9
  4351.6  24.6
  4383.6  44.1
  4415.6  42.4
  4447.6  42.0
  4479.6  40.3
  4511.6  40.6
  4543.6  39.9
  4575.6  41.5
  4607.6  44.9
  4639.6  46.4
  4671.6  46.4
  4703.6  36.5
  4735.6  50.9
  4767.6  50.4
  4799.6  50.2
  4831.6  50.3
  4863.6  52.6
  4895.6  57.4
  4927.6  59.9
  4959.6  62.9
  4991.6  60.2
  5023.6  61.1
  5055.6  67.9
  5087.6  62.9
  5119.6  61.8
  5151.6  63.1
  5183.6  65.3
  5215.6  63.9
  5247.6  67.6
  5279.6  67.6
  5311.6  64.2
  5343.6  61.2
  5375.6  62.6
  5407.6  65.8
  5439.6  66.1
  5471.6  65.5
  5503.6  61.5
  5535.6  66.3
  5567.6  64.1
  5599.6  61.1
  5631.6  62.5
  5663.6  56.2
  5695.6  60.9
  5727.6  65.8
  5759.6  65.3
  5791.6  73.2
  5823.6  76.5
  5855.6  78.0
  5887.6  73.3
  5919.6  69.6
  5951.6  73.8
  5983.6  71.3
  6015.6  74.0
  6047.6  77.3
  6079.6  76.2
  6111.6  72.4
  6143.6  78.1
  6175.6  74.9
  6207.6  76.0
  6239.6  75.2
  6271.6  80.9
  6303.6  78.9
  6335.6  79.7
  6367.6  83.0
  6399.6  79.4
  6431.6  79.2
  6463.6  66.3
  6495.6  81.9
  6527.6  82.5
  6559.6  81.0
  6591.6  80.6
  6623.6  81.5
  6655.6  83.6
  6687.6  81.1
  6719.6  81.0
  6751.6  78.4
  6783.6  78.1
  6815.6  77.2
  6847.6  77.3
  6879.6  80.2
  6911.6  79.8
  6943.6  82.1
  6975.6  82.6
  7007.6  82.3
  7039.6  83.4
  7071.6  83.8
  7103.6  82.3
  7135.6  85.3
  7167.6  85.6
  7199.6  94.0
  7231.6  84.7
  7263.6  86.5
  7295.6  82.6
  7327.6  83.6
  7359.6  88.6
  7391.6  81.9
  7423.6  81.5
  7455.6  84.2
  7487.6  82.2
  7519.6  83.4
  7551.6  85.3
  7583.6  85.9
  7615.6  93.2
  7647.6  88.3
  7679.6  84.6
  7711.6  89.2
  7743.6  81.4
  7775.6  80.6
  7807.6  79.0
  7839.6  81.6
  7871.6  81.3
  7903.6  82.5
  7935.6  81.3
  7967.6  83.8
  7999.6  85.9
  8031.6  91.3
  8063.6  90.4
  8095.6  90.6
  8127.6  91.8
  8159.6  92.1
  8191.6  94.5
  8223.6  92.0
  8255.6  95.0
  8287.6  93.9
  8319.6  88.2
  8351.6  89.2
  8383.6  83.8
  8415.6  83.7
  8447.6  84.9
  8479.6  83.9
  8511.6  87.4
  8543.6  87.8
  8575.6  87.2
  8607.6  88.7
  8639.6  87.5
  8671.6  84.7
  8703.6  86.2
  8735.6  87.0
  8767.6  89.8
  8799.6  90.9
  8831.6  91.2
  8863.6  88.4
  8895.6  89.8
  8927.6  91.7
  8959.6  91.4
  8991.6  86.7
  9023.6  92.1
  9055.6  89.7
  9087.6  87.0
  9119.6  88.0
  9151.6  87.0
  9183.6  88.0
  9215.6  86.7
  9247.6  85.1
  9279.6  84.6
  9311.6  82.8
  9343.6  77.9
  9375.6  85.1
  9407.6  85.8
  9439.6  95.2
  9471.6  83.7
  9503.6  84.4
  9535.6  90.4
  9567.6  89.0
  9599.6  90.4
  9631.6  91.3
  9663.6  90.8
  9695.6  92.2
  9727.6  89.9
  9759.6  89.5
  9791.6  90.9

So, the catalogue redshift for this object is 0.09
